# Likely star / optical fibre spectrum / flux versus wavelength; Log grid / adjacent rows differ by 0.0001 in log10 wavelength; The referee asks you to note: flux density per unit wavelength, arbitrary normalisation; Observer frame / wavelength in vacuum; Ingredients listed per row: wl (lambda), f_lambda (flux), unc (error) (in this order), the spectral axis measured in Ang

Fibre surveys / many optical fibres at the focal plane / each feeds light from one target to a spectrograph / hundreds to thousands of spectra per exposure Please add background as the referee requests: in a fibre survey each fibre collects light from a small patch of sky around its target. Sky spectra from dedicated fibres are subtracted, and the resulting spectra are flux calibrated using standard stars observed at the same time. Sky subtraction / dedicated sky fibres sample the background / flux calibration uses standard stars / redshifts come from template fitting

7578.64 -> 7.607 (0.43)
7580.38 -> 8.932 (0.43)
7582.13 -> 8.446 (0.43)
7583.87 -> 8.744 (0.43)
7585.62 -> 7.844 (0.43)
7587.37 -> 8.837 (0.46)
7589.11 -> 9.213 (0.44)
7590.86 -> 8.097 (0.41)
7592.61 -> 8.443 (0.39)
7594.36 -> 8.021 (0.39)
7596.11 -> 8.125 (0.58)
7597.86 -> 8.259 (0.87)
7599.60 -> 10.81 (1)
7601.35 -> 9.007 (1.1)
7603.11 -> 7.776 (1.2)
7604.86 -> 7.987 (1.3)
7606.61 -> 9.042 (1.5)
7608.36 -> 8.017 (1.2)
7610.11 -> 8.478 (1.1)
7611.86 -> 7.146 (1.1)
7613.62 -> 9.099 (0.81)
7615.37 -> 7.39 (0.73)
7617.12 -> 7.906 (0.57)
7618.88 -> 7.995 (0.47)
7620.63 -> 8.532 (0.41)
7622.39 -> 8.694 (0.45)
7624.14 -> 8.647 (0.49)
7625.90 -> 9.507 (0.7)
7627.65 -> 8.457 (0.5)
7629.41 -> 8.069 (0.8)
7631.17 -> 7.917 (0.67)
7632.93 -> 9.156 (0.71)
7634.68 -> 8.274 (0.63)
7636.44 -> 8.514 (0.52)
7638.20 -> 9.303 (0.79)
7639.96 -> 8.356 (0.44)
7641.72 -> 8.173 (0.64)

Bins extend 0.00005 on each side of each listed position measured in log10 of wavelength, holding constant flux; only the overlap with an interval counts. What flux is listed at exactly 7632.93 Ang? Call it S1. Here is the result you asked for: 9.156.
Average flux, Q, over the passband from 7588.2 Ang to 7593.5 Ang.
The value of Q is 8.59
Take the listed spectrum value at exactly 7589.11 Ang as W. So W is 9.213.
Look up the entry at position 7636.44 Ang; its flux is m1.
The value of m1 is 8.514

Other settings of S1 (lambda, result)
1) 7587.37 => 8.837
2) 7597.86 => 8.259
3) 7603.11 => 7.776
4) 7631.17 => 7.917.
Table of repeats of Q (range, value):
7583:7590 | 8.66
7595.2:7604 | 8.79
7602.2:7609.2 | 8.2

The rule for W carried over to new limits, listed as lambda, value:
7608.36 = 8.017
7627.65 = 8.457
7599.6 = 10.81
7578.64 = 7.607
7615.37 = 7.39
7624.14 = 8.647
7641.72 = 8.173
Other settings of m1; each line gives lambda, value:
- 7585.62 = 7.844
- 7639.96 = 8.356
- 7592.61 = 8.443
